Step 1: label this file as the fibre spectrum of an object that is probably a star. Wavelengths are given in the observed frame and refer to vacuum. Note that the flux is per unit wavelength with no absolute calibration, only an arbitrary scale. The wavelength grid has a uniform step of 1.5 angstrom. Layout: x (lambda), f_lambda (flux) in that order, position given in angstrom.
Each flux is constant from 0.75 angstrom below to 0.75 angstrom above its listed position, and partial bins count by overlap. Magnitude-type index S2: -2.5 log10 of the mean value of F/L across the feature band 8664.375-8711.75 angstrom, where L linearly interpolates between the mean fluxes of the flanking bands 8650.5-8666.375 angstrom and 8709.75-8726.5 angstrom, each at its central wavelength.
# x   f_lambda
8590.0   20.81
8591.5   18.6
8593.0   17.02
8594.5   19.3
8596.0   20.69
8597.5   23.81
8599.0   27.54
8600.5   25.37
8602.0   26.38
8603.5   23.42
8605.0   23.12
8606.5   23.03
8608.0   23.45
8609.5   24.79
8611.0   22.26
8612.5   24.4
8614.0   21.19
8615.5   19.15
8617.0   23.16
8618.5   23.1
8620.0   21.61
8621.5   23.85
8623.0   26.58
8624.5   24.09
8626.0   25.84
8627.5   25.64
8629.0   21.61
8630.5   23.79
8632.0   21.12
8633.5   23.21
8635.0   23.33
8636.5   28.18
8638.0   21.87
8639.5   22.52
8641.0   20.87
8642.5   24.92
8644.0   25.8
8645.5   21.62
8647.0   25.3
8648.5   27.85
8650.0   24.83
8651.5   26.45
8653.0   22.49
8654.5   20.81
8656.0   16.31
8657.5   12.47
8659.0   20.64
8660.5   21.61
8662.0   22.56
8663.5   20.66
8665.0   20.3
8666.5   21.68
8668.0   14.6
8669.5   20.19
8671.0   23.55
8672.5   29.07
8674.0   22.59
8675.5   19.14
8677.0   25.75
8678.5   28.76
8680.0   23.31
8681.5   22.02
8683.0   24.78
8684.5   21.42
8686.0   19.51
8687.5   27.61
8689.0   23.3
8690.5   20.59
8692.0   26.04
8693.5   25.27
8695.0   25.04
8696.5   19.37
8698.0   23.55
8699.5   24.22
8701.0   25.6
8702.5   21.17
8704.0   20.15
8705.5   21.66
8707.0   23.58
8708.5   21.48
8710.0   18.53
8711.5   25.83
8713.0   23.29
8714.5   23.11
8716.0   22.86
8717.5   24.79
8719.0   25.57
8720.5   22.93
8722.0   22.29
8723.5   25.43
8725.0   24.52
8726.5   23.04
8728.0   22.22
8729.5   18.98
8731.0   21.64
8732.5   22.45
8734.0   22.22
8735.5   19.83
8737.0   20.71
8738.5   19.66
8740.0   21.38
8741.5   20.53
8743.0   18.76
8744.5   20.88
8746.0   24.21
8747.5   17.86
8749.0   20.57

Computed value -0.033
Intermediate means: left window 20.5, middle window 22.8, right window 23.7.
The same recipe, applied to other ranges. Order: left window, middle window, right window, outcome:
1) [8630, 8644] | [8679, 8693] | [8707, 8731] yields -0.01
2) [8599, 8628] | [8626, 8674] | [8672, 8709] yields 0.05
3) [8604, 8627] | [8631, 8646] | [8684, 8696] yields 0.00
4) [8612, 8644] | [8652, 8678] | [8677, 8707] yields 0.12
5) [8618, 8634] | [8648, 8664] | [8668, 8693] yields 0.10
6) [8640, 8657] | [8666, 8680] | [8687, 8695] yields 0.05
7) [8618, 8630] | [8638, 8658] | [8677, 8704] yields 0.06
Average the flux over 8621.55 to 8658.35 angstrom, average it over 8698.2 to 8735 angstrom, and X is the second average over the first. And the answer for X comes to 1.0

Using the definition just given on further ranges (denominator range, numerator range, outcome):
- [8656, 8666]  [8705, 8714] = 1.15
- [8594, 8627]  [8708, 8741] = 0.95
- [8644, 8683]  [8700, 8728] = 1.04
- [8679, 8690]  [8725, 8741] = 0.92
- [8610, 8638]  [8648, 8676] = 0.91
